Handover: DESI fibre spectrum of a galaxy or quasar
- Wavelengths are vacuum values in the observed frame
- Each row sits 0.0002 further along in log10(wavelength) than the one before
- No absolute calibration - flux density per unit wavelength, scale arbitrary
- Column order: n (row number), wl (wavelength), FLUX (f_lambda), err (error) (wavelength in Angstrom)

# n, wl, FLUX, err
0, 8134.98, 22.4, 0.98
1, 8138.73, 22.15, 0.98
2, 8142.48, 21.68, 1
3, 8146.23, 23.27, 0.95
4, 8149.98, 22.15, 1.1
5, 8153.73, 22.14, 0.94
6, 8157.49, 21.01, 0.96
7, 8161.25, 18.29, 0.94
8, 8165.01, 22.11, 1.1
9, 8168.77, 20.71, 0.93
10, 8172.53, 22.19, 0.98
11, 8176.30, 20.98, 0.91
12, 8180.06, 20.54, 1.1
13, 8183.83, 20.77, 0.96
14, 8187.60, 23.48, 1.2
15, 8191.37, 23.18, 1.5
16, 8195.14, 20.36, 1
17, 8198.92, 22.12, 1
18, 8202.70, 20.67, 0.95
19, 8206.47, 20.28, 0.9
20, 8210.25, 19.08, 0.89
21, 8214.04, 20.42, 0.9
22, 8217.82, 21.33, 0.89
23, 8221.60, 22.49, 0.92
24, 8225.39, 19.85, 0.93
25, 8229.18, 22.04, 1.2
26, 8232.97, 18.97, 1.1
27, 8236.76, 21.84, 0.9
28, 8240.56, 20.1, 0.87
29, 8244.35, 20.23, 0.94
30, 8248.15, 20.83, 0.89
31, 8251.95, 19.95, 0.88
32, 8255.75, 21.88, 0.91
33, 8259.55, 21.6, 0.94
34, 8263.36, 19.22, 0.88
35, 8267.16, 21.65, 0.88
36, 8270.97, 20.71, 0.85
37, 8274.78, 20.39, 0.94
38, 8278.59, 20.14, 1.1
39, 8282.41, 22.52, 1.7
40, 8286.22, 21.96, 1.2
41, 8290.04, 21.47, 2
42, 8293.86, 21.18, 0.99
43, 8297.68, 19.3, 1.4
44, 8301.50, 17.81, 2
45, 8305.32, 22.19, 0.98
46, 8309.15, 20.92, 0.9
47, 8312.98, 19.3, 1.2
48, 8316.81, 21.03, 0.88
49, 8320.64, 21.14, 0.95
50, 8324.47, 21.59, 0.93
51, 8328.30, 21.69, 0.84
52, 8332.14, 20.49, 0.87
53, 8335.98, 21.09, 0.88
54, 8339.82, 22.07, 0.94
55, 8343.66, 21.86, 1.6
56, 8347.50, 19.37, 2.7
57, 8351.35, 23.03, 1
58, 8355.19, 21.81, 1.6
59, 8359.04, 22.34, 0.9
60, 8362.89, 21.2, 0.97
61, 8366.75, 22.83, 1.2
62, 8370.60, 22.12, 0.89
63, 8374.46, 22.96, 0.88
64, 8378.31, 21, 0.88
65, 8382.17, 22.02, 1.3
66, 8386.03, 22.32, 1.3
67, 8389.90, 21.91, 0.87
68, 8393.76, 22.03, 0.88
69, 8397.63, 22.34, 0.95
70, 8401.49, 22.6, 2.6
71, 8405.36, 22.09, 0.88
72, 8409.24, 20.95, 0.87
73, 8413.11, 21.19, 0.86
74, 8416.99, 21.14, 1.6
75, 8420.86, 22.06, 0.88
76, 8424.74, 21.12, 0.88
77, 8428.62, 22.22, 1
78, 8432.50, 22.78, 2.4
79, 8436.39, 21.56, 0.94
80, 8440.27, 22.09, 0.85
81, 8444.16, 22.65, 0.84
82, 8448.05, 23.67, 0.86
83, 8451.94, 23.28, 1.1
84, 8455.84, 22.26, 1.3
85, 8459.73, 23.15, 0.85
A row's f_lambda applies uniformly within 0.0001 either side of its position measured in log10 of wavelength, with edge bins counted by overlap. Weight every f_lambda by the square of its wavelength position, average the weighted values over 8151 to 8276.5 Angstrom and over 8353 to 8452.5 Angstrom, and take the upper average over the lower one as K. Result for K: 1.10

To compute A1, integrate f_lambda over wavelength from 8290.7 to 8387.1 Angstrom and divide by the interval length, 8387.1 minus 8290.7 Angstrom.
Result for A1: 21.3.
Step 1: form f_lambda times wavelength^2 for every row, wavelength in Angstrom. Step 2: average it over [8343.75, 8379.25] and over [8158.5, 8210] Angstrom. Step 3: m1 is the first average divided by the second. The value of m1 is 1.08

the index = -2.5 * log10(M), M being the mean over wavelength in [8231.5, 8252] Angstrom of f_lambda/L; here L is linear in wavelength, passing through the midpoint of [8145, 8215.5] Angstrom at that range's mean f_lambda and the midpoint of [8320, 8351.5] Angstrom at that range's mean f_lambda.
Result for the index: 0.05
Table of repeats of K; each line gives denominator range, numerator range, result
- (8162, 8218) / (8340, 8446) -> 1.09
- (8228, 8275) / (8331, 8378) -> 1.08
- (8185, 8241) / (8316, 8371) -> 1.06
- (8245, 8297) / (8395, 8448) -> 1.09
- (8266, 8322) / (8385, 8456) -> 1.10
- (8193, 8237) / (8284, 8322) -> 1.02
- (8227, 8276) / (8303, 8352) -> 1.04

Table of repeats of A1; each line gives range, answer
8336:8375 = 21.9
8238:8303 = 20.7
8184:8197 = 22.1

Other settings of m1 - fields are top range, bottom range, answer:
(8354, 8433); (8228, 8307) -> 1.09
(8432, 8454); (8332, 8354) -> 1.08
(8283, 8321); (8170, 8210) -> 1.00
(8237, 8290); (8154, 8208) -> 1.01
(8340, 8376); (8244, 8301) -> 1.08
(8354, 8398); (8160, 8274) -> 1.10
